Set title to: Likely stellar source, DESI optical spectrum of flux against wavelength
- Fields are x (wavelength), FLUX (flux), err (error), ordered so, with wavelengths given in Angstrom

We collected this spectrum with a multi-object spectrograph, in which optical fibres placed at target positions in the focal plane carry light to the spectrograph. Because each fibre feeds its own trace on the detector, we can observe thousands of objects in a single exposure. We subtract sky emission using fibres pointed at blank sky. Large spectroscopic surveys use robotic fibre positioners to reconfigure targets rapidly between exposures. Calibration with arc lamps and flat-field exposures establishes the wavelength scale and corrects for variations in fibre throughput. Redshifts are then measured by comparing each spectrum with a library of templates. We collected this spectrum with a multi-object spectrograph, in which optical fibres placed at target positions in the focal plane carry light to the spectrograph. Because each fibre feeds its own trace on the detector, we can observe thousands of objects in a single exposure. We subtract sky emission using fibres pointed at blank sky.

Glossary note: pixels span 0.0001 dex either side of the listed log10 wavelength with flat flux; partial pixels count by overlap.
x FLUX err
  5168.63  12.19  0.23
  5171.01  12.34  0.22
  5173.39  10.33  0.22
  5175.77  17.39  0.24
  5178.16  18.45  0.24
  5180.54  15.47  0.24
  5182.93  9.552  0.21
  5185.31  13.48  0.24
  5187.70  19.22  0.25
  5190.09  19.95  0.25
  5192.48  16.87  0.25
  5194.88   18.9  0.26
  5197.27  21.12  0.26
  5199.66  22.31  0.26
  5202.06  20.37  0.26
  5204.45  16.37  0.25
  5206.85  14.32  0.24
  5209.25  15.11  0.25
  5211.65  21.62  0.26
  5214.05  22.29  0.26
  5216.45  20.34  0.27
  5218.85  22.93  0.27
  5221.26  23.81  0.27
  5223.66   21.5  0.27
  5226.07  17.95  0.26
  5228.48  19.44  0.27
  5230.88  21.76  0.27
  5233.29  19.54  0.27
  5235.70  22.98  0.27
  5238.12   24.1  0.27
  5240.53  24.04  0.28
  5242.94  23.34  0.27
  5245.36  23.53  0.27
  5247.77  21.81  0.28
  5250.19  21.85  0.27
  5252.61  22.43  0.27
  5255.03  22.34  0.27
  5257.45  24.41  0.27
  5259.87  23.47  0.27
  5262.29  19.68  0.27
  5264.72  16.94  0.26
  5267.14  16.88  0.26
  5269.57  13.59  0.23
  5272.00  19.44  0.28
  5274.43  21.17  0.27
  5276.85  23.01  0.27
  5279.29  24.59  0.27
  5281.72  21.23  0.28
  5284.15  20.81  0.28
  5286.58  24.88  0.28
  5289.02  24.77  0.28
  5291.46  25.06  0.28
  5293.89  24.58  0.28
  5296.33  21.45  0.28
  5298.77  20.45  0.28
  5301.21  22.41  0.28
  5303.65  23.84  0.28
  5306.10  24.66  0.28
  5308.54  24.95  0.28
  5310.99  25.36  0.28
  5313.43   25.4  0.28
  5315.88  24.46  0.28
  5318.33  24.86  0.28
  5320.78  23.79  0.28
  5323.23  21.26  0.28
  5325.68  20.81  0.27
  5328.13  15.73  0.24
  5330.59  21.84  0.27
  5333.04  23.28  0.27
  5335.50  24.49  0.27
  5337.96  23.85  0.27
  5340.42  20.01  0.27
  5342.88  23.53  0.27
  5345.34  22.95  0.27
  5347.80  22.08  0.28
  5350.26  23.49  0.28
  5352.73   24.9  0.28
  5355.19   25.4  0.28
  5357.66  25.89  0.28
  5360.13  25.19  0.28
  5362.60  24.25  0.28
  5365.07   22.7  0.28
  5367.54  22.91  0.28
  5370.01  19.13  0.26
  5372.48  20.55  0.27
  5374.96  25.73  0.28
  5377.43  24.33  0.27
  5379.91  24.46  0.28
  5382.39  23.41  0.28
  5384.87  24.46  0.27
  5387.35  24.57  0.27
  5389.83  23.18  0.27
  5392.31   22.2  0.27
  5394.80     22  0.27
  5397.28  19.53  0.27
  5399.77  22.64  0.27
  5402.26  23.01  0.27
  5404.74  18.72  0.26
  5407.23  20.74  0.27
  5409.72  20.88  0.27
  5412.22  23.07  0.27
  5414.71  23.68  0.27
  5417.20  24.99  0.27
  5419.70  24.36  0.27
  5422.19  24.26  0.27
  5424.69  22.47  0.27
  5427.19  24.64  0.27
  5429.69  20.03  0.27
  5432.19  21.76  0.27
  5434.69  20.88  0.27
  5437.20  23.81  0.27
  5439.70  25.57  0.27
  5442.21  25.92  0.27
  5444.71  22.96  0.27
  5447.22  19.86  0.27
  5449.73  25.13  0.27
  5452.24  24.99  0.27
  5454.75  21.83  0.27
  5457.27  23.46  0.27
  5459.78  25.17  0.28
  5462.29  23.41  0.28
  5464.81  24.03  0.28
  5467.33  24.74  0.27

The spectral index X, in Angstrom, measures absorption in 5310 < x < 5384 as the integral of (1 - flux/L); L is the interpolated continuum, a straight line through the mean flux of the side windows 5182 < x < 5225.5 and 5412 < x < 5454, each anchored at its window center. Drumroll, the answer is -5.0 Angstrom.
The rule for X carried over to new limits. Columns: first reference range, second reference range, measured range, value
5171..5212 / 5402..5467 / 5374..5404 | -1.8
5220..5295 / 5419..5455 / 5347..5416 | -0.6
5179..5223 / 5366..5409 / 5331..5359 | -2.6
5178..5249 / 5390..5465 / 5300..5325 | -3.3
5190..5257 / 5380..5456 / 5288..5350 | -3.3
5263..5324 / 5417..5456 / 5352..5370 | -1.0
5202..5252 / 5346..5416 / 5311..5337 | -0.6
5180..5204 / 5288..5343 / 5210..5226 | -2.3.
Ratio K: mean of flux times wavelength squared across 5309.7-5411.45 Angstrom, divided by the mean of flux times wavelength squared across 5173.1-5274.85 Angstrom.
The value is 1.22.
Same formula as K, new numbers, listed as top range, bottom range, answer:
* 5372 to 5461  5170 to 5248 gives 1.30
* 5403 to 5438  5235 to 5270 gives 1.11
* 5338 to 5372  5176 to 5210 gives 1.43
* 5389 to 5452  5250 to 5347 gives 1.07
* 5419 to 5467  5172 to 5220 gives 1.44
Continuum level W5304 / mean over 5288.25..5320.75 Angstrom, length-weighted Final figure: 24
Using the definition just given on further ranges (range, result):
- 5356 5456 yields 23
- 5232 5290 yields 21.7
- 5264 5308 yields 21.8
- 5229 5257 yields 22.5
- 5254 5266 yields 21.3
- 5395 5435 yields 22.3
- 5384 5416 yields 22.2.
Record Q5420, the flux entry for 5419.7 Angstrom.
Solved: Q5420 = 24.36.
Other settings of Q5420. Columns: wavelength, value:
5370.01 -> 19.13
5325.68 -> 20.81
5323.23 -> 21.26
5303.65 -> 23.84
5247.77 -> 21.81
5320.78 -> 23.79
